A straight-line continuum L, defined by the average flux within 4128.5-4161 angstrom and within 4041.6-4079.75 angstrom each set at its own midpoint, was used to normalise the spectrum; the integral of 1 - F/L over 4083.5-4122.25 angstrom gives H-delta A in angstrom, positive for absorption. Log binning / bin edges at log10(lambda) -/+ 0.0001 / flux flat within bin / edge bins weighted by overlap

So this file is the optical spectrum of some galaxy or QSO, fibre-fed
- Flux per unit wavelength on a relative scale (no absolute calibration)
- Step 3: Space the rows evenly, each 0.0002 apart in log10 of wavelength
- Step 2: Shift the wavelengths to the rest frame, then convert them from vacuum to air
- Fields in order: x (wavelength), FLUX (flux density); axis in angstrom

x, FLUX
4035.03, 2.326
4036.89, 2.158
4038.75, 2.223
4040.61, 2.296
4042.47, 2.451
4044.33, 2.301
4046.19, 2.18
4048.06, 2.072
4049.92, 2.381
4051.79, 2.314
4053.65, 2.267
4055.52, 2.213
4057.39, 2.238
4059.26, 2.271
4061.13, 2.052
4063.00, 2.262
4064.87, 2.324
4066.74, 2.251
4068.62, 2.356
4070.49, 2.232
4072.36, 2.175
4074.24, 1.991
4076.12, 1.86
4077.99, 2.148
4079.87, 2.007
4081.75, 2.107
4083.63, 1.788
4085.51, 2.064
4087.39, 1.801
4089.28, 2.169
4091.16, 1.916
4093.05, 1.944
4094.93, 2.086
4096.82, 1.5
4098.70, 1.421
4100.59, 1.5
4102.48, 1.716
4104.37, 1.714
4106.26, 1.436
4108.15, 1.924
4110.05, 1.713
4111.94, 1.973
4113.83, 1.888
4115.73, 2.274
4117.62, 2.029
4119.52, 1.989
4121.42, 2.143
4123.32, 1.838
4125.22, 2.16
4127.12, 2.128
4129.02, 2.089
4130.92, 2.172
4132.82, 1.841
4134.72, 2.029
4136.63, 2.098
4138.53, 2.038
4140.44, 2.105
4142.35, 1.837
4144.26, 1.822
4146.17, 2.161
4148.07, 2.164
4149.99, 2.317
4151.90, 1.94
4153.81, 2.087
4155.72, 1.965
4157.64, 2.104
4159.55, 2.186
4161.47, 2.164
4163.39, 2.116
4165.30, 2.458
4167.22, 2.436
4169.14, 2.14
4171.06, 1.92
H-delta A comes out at 5.0 angstrom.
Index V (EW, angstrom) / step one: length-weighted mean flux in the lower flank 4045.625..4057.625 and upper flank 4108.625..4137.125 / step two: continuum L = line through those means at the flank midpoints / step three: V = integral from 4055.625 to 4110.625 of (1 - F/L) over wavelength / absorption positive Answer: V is 4.6 angstrom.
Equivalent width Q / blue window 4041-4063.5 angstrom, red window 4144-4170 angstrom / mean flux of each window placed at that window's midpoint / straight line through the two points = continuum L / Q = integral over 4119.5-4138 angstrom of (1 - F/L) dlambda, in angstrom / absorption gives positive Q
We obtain 1.1 angstrom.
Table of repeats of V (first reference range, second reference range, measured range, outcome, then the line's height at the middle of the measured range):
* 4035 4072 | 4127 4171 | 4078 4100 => 3.03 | 2.2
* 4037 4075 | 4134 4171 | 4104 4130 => 2.43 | 2.16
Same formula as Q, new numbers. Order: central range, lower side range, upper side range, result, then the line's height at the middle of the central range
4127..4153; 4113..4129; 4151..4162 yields 0.2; 2.07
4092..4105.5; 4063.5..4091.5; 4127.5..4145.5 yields 2.4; 2.06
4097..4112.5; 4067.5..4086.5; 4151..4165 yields 3.2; 2.08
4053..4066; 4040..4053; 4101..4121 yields -0.2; 2.2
